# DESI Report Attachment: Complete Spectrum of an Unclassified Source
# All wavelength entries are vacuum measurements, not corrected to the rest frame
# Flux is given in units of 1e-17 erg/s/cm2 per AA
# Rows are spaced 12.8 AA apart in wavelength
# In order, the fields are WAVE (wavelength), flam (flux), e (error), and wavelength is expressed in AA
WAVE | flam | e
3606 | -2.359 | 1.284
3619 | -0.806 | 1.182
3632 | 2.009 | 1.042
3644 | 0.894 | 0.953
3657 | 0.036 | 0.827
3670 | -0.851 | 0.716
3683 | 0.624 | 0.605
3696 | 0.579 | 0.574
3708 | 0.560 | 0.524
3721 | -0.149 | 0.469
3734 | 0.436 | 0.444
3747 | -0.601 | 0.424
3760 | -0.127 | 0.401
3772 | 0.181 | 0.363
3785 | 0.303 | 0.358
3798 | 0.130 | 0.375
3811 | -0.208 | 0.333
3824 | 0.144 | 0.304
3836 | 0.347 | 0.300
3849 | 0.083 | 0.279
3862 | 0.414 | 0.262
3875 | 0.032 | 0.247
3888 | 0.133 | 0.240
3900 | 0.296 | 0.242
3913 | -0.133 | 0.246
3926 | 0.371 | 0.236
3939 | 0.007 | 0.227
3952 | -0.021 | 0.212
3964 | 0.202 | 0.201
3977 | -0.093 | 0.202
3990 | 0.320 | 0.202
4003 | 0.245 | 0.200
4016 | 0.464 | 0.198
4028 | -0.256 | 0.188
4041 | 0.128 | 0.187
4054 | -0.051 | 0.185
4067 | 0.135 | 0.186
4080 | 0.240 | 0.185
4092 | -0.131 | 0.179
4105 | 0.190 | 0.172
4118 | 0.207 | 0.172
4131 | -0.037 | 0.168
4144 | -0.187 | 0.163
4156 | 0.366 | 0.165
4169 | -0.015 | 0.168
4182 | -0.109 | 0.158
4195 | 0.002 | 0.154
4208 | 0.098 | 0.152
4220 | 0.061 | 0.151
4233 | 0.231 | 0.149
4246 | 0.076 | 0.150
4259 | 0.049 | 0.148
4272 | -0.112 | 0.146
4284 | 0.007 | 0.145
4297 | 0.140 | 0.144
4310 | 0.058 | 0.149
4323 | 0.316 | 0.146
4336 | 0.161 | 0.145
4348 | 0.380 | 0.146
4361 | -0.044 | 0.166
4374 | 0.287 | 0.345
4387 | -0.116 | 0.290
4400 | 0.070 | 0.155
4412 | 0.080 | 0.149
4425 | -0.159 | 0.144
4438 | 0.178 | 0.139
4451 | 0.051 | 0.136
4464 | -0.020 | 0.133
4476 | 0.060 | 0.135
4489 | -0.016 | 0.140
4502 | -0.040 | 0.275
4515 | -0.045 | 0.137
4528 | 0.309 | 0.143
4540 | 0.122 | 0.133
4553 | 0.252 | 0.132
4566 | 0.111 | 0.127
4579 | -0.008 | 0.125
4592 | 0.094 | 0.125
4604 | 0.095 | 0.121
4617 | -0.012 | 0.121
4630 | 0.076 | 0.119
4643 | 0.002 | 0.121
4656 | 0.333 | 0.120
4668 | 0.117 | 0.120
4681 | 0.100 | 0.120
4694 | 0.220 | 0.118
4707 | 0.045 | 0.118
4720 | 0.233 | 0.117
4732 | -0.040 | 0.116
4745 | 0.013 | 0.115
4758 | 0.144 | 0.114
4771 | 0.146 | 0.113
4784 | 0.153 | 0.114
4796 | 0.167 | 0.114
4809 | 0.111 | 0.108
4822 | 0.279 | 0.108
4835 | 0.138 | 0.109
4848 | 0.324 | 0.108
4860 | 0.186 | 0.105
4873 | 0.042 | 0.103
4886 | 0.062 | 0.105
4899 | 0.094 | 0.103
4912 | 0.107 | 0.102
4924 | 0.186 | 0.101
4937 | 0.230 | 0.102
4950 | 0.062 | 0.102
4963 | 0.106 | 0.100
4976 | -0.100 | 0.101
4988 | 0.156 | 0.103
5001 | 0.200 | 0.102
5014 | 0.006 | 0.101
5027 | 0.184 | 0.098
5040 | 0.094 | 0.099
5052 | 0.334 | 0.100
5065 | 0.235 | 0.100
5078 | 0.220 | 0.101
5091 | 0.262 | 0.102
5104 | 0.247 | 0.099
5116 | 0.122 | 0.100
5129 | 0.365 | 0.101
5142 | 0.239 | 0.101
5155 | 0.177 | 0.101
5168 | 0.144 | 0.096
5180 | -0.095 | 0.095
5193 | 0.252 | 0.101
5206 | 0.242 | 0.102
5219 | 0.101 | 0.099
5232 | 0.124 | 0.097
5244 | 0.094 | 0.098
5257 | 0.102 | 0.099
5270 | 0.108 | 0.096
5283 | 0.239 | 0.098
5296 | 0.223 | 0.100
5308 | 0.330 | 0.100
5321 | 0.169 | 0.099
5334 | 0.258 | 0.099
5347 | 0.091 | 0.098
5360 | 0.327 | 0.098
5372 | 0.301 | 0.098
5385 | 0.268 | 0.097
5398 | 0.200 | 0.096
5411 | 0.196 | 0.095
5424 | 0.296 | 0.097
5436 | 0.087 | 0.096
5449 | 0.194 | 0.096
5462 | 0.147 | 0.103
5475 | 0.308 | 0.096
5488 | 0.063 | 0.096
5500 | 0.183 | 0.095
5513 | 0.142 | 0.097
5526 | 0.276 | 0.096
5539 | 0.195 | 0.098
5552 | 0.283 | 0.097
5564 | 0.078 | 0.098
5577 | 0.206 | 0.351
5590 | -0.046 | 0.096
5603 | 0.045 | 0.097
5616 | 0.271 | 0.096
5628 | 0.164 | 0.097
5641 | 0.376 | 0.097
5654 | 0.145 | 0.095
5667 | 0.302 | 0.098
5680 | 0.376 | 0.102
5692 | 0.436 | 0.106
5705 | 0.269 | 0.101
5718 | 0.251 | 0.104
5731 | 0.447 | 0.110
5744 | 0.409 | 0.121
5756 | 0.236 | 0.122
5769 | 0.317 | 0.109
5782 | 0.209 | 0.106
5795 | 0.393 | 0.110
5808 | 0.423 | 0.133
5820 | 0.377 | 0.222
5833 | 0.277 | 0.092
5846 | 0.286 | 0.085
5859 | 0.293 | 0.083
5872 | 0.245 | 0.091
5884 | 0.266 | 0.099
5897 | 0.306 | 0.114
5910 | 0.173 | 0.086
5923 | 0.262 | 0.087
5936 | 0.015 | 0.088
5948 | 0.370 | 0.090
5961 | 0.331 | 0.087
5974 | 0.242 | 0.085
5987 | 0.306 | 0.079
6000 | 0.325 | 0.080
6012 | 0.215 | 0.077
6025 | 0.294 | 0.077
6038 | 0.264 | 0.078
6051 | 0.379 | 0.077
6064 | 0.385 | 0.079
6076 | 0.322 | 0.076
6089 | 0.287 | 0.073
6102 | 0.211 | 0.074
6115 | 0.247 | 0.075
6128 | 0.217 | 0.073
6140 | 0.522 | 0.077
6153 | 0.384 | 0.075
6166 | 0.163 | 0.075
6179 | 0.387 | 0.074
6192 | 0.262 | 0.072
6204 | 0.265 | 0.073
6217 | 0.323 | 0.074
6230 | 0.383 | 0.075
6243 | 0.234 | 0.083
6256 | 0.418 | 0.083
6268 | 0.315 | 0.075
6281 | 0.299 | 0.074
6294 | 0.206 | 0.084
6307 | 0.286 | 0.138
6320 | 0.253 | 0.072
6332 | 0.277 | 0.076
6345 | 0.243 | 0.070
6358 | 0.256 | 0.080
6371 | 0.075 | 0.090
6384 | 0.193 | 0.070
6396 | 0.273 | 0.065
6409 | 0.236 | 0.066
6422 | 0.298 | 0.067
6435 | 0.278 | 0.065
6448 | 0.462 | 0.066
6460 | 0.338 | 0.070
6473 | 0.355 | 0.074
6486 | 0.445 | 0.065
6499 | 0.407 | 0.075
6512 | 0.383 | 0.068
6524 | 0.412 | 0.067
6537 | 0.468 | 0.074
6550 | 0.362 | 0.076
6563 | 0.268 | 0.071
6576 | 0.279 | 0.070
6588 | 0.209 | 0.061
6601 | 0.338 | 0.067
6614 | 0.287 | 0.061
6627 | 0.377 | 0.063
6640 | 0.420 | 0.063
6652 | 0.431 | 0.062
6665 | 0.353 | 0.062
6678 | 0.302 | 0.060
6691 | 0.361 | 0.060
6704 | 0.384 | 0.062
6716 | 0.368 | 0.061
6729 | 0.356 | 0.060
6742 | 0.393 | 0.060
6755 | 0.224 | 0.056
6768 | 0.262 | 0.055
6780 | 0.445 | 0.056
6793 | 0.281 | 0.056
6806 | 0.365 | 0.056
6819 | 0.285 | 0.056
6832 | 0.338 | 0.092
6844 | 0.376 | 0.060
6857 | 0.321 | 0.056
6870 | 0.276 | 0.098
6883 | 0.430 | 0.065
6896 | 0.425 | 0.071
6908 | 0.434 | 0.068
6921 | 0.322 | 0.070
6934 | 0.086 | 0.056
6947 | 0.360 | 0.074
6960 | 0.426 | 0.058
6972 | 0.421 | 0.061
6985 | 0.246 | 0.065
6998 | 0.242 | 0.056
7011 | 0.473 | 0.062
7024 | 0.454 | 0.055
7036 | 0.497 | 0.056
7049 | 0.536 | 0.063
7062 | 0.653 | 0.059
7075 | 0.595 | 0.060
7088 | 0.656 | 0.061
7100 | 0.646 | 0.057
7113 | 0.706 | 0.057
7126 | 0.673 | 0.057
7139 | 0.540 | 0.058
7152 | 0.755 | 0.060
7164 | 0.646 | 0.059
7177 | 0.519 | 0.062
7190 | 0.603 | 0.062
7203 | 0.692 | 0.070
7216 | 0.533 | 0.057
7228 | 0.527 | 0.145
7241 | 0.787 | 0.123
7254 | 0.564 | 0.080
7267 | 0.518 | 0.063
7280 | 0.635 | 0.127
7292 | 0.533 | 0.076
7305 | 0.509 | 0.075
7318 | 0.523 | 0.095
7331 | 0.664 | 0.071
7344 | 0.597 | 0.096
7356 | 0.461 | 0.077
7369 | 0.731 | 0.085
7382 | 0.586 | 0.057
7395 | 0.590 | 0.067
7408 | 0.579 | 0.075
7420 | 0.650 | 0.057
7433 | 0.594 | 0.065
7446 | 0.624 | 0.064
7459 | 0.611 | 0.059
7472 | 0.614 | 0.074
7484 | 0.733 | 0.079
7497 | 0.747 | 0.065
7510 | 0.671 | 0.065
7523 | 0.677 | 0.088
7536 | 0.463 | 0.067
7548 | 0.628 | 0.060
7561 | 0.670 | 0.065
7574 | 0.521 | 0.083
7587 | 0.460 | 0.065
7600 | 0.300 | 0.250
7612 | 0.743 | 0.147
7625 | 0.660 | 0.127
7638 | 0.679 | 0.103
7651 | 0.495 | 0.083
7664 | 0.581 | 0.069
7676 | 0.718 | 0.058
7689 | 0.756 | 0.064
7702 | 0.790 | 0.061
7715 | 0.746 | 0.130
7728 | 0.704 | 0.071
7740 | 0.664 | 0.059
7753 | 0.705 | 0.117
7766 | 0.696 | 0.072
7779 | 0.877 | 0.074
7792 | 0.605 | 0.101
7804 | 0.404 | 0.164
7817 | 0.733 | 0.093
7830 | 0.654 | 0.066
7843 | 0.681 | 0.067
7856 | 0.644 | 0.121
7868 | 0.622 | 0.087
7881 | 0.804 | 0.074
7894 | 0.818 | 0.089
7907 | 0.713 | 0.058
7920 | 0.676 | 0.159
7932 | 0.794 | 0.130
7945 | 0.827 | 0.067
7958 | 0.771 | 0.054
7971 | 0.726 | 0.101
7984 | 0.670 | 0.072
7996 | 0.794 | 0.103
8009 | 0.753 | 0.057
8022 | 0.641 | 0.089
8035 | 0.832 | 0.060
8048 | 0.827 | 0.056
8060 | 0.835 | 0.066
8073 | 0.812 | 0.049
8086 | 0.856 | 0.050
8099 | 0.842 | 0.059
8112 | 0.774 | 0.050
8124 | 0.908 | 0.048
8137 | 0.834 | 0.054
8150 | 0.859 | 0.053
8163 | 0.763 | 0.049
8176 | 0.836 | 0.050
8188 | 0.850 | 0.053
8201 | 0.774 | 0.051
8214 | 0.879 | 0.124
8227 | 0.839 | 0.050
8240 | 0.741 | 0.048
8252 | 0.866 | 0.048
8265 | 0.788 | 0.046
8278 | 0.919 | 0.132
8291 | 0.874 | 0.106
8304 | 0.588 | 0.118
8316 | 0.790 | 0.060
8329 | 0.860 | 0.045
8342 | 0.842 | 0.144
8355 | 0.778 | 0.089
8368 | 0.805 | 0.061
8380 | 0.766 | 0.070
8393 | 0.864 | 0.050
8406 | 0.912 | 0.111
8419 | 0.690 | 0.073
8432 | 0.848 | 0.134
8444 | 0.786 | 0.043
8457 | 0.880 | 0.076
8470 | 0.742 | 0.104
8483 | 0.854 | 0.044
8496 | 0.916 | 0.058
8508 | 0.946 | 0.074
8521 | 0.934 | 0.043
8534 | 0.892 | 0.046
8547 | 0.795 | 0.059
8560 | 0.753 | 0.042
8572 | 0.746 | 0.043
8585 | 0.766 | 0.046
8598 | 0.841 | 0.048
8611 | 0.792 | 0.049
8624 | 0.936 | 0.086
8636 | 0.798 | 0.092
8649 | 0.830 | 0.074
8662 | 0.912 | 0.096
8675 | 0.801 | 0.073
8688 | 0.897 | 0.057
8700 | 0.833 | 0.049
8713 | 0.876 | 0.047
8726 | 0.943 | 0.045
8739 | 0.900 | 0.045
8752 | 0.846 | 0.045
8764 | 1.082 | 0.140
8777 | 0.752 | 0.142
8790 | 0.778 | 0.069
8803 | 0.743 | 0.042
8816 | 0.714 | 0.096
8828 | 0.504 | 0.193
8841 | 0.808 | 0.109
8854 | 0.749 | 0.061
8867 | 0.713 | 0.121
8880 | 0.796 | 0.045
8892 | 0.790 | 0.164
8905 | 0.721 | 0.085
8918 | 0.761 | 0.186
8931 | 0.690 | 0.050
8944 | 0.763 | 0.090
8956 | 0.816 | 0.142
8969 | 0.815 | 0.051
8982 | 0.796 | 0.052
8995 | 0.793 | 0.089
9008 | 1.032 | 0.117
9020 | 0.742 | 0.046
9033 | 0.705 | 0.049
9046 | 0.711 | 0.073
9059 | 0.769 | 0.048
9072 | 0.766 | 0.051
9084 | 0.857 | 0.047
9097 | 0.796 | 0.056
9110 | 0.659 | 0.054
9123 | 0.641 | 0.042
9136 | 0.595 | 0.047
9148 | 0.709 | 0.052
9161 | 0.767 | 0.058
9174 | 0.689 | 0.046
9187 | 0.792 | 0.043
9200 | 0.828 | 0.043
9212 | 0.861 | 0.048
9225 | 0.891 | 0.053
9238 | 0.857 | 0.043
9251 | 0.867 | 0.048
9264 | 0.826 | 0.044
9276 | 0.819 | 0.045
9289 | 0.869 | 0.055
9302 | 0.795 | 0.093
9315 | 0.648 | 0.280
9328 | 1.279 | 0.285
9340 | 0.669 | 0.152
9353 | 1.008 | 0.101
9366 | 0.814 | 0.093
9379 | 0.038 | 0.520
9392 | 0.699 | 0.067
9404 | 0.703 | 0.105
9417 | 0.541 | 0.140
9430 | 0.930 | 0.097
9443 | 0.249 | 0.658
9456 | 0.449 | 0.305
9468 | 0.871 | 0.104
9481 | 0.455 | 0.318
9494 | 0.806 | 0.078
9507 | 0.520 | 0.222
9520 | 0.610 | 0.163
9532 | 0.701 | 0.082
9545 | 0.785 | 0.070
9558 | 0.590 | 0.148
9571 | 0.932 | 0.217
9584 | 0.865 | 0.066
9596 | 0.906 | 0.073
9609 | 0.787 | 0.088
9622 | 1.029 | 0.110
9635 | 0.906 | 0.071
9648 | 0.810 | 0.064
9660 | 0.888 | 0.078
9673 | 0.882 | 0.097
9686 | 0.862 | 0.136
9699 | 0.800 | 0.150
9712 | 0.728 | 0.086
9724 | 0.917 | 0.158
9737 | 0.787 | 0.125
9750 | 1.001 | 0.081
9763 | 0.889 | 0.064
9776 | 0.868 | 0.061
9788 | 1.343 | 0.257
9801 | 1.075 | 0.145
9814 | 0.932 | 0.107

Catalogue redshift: 0.76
